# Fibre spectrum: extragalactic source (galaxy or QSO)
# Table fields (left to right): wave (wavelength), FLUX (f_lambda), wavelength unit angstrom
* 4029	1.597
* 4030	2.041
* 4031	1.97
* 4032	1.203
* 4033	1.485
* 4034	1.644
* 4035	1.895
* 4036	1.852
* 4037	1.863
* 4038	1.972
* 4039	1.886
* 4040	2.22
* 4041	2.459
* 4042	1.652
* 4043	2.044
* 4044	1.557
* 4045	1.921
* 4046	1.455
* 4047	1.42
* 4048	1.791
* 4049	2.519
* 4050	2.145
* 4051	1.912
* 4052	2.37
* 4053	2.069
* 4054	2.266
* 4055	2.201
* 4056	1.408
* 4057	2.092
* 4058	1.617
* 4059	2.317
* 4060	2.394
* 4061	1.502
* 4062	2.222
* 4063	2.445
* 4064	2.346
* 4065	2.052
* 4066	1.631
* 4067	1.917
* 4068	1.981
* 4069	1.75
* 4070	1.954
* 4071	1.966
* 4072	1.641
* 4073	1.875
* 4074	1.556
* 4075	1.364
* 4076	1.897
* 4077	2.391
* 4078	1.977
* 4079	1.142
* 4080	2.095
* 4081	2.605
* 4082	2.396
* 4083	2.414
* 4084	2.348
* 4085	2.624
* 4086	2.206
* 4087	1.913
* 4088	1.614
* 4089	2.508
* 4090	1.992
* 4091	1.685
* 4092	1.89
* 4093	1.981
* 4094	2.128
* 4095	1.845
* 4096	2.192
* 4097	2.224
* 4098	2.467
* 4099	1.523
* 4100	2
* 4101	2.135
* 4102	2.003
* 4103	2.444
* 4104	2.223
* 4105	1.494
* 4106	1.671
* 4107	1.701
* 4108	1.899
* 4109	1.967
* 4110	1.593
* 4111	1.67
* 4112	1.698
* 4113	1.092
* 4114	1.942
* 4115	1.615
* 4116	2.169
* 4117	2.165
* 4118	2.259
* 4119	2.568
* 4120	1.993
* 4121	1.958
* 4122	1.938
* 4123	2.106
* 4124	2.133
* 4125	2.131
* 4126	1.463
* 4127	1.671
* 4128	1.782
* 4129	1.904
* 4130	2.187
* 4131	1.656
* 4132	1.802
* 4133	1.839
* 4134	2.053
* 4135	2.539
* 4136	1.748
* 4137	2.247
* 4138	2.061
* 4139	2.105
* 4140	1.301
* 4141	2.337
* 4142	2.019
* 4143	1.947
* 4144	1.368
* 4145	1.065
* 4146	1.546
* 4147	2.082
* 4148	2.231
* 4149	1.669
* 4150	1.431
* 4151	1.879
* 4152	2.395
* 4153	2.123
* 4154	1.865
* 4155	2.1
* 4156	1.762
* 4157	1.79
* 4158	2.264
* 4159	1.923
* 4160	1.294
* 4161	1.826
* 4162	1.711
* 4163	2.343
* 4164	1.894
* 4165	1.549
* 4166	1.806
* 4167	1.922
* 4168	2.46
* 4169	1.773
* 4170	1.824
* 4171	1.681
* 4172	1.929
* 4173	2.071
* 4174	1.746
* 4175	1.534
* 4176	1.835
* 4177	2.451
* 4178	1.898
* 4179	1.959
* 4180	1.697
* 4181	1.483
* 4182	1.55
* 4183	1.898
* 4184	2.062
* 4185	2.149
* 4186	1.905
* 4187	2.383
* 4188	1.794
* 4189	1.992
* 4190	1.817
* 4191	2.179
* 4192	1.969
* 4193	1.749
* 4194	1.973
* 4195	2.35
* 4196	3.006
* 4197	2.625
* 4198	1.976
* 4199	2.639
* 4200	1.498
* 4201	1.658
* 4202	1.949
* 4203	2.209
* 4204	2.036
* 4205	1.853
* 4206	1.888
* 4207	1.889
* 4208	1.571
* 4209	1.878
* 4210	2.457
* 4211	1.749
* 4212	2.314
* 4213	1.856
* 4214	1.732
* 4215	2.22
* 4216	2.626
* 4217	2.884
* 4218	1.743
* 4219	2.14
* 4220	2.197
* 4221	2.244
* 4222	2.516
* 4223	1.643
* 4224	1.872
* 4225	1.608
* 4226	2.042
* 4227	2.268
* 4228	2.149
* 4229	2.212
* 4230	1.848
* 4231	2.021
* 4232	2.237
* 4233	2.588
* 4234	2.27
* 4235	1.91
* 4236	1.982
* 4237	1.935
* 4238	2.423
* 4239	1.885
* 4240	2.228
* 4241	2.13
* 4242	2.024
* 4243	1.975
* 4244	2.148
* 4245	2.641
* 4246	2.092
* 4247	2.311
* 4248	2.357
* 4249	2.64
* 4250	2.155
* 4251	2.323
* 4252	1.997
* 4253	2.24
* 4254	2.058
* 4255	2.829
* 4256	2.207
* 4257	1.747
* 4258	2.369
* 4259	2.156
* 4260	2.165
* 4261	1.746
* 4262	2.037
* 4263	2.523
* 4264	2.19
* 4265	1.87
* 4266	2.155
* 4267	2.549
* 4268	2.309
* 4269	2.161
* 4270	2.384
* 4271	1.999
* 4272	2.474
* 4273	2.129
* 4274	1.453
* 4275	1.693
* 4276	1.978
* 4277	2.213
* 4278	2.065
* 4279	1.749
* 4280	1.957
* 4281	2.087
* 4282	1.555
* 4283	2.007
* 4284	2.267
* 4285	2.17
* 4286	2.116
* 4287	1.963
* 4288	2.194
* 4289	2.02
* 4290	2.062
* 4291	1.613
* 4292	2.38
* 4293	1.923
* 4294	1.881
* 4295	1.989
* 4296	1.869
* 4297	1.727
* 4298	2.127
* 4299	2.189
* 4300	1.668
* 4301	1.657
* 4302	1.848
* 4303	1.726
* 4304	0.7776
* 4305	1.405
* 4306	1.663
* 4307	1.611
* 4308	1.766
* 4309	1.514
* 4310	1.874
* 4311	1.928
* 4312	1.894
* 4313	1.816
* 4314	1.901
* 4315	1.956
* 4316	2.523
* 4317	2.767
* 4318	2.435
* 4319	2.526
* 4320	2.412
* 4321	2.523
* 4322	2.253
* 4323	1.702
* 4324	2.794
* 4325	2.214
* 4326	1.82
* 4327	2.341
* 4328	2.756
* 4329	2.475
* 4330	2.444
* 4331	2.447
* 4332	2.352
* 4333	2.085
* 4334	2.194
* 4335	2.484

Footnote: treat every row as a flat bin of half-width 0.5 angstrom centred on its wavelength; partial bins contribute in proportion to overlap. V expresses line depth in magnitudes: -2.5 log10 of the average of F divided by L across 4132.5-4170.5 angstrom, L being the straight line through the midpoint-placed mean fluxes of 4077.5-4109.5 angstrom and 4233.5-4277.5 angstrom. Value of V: 0.10 mag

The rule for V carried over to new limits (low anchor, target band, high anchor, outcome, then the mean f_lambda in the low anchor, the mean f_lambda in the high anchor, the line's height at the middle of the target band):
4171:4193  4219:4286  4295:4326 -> -0.099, 1.91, 1.97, 1.94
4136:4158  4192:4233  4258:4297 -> -0.065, 1.88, 2.05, 1.97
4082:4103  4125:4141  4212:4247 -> 0.107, 2.1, 2.13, 2.11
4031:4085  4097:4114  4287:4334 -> 0.060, 1.95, 2.04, 1.97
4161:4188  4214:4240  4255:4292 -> -0.072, 1.9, 2.08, 2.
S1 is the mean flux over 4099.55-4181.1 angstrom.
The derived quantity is 1.9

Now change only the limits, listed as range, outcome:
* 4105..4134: 1.87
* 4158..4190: 1.89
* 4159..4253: 2.04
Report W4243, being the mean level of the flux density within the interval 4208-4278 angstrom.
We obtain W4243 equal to 2.14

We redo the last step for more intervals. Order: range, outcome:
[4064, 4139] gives 1.97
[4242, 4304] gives 2.07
